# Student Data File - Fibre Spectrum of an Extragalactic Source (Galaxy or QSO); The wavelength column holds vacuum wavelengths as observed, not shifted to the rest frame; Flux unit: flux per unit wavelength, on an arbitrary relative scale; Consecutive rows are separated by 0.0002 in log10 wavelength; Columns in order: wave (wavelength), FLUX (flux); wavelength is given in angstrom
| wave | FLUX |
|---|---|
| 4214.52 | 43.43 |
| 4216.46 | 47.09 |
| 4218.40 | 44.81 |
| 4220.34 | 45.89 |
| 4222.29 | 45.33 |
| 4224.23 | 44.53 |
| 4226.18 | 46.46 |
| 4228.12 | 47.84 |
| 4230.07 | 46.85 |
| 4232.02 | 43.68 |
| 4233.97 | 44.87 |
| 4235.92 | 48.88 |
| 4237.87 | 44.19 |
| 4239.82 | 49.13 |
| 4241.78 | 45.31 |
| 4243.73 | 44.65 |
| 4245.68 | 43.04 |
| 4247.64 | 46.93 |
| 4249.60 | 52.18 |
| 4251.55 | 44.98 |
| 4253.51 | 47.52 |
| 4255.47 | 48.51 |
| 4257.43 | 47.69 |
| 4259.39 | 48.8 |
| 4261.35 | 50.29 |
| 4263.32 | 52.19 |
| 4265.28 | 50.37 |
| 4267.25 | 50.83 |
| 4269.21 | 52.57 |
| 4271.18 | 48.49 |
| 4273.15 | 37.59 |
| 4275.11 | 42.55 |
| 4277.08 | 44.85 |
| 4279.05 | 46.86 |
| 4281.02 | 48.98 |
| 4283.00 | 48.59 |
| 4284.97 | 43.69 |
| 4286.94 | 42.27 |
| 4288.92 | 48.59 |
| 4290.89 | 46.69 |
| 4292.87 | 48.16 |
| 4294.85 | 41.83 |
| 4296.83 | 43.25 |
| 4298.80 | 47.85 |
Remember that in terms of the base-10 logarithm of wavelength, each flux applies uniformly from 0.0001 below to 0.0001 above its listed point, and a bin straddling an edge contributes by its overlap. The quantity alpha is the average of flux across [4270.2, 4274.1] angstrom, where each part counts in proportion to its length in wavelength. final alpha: 43.1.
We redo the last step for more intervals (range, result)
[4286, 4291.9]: 45.9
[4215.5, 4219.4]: 46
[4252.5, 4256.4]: 48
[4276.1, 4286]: 46.6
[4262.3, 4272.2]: 50.8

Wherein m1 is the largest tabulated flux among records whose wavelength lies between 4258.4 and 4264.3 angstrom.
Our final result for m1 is 52.19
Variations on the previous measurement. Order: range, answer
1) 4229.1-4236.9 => 48.88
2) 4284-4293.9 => 48.59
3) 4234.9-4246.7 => 49.13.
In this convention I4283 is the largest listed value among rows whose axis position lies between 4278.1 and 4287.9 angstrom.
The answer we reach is 48.98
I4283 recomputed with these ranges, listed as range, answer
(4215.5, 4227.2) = 47.09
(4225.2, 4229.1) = 47.84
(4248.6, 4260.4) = 52.18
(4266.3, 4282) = 52.57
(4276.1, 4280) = 46.86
